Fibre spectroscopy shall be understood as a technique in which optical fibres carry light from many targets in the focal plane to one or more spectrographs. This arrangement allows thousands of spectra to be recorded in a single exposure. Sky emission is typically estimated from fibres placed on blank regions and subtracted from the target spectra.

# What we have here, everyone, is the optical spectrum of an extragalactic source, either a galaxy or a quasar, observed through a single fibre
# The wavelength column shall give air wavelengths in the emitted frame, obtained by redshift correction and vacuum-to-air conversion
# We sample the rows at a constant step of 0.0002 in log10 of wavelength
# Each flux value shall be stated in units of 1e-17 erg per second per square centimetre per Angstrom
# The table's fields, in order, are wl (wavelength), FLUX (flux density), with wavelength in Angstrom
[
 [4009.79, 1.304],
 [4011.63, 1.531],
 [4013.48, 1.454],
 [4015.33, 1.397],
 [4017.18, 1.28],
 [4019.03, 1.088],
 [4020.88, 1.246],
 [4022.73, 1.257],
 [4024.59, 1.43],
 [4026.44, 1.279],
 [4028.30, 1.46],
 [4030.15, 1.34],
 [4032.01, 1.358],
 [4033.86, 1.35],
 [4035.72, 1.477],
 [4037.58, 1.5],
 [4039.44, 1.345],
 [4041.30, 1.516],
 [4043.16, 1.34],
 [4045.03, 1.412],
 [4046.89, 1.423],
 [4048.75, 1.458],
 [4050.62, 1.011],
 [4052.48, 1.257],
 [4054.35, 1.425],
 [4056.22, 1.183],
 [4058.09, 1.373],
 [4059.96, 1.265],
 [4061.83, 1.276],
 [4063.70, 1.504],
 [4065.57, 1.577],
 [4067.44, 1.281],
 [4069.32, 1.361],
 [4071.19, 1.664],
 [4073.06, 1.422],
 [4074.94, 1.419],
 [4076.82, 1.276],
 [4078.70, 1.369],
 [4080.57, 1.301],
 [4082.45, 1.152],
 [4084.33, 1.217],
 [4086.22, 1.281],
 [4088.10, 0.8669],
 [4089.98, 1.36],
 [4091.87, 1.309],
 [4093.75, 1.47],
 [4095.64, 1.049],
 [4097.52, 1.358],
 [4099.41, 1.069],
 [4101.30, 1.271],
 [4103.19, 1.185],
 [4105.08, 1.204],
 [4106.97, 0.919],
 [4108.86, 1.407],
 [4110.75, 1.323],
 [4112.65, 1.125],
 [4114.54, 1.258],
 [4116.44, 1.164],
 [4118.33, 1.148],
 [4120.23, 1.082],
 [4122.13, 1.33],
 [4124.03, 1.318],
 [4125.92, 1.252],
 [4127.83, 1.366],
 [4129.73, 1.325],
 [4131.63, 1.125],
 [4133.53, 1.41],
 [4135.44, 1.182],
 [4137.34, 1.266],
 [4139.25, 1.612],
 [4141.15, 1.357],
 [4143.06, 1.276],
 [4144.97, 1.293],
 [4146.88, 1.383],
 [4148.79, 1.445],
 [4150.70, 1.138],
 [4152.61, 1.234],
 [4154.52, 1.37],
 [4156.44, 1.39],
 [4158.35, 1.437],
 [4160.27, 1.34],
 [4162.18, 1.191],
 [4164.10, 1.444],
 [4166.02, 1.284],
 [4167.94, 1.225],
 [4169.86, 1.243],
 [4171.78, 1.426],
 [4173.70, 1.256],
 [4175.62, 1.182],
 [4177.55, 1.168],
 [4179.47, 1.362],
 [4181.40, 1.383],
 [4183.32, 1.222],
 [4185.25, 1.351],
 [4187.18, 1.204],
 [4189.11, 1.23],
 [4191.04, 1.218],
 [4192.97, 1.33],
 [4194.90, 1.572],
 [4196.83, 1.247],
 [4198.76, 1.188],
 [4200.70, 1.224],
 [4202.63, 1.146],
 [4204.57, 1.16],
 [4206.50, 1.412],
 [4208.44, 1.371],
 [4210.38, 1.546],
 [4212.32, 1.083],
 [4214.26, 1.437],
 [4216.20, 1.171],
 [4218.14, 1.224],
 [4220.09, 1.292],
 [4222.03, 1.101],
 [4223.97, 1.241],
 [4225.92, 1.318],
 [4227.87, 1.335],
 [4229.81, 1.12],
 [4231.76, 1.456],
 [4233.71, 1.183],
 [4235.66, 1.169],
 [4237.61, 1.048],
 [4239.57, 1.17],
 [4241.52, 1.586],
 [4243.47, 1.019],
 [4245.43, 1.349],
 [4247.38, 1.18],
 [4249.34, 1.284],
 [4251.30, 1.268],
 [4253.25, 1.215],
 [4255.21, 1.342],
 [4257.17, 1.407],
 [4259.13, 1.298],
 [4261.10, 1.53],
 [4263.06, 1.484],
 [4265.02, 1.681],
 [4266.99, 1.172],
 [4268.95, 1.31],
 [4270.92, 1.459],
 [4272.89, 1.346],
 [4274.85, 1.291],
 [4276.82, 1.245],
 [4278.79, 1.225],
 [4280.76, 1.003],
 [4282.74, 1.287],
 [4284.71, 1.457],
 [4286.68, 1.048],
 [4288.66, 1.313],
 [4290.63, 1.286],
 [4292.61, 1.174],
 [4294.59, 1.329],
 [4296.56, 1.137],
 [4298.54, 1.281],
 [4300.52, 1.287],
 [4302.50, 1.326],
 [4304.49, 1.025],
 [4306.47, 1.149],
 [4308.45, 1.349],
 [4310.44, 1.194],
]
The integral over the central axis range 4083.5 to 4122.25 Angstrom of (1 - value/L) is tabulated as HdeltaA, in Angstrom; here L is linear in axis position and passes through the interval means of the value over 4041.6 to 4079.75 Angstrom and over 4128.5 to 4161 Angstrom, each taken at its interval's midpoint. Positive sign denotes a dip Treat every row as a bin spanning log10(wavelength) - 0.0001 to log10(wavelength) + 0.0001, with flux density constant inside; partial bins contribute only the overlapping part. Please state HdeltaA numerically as 4.1 Angstrom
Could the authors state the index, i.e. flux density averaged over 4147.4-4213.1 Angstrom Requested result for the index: 1.3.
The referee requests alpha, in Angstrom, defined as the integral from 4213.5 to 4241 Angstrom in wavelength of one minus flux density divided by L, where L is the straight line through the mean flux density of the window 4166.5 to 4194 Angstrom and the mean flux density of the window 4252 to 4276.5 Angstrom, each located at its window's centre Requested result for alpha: 1.9 Angstrom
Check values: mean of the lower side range 1.27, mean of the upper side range 1.37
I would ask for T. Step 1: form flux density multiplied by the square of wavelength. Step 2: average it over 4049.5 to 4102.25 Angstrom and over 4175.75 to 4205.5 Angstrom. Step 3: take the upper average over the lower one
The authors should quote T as 1.03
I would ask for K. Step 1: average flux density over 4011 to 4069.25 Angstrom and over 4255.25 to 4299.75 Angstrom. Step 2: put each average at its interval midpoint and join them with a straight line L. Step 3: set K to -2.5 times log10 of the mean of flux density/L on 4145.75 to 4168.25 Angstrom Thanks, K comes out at 0.006 mag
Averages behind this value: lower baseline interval 1.36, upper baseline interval 1.31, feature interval 1.33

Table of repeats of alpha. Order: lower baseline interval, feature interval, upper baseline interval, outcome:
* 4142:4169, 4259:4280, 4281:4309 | -1.9 Angstrom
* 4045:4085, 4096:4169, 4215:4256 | 1.7 Angstrom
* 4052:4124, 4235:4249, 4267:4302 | 0.5 Angstrom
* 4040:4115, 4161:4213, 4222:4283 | 0.3 Angstrom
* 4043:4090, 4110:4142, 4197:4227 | 0.6 Angstrom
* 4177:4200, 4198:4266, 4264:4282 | 0.5 Angstrom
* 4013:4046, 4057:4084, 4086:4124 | -1.9 Angstrom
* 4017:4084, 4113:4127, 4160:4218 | 1.1 Angstrom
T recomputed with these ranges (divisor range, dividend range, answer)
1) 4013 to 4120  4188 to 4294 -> 1.07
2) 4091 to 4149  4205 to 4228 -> 1.07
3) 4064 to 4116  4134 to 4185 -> 1.06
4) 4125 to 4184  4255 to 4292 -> 1.07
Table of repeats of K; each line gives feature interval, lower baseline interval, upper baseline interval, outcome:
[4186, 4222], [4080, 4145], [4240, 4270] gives 0.02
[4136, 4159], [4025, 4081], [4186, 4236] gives -0.03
